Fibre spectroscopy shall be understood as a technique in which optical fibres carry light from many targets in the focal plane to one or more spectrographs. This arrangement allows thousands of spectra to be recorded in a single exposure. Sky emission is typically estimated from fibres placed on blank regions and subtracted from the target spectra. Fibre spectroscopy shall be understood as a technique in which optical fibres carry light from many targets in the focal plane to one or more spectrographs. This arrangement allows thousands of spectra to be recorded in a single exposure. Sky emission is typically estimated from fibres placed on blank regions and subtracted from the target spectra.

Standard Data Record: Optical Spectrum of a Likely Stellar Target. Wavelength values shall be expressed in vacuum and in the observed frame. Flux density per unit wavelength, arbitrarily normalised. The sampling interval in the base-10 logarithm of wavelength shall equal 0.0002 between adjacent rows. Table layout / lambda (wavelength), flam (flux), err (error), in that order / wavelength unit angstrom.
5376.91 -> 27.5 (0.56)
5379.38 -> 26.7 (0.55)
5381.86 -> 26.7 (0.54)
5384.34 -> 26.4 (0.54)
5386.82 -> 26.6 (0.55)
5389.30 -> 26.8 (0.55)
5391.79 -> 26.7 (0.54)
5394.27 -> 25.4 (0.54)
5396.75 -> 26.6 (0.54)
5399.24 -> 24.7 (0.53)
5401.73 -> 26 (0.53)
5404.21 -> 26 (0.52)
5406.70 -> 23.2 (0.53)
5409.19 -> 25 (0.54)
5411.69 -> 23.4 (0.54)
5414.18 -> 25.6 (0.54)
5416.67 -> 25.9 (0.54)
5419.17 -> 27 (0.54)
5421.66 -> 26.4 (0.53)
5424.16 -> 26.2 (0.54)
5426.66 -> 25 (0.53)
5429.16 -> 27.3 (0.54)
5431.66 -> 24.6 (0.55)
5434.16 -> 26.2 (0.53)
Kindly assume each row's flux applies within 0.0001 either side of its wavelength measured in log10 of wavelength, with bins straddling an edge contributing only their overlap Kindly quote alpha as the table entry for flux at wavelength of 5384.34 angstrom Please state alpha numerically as 26.4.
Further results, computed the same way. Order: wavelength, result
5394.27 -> 25.4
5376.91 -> 27.5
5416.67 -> 25.9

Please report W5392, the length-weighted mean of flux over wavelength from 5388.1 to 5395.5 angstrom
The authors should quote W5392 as 26.3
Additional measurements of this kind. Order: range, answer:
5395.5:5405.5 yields 25.8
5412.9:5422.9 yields 26.2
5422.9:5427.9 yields 25.6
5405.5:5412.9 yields 23.8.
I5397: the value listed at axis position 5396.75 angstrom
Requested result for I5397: 26.6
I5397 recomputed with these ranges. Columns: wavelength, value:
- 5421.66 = 26.4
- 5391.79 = 26.7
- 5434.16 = 26.2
